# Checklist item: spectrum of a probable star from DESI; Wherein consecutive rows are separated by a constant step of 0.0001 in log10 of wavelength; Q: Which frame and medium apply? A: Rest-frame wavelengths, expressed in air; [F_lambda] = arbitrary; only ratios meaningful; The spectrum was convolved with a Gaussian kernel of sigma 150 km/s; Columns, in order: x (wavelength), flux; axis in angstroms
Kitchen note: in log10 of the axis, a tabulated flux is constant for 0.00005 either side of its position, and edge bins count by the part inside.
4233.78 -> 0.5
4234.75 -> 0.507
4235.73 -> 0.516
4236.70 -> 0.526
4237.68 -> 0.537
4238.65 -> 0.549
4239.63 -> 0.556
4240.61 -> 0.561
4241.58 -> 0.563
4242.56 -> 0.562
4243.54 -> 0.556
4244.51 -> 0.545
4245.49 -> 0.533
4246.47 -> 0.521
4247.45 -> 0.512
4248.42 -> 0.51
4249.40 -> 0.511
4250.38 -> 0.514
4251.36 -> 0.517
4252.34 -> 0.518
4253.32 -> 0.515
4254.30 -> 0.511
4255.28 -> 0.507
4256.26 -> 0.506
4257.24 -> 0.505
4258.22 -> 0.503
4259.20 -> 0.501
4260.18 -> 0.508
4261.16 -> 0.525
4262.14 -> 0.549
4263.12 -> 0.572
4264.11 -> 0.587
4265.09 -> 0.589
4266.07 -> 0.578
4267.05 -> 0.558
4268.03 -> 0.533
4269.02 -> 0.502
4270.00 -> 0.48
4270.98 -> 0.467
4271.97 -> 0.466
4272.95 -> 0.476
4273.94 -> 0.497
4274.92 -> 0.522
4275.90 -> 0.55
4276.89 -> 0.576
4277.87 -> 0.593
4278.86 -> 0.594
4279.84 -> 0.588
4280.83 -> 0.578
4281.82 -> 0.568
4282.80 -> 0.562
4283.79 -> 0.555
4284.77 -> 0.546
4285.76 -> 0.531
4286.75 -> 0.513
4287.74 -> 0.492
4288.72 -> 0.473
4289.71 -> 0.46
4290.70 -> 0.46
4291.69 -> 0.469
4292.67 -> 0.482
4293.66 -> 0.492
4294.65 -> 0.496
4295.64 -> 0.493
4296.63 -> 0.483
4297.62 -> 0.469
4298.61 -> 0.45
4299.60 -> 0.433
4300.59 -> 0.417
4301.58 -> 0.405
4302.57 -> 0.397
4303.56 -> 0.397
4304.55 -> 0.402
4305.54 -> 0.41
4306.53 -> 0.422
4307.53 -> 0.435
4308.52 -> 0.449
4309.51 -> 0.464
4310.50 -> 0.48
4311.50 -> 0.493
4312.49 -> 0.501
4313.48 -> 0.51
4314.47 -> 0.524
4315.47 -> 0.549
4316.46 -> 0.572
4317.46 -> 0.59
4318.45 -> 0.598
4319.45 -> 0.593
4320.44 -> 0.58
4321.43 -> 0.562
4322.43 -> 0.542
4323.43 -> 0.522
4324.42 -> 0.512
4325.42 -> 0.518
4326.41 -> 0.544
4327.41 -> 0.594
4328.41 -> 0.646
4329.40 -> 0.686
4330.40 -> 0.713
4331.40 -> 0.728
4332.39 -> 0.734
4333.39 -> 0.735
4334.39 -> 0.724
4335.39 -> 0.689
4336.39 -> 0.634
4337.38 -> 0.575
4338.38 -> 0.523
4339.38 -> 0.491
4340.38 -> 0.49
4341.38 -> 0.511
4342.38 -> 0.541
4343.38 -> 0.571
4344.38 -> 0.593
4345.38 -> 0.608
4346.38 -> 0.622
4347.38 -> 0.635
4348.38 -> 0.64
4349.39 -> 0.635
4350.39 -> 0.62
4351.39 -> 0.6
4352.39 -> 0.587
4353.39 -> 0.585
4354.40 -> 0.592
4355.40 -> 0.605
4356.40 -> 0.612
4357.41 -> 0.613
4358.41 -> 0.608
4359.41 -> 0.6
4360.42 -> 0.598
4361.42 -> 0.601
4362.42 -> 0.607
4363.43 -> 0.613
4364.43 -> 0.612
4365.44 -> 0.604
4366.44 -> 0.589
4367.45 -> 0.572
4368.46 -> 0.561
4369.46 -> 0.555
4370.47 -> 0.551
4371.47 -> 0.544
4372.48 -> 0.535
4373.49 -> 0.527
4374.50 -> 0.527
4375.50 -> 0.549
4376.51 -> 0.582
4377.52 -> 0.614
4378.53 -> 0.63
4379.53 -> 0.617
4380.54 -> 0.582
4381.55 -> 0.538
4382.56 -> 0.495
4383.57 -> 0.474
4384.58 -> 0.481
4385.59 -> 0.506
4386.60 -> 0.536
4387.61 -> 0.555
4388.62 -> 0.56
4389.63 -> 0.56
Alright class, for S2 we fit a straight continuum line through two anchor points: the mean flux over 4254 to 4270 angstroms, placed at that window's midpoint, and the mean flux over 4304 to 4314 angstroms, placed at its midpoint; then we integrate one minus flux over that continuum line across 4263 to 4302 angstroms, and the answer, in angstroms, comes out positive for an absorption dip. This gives -1.07 angstroms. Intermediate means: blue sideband 0.532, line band 0.513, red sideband 0.457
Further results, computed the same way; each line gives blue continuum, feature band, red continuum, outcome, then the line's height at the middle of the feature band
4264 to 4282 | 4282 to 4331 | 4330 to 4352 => 6.0 angstroms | 0.579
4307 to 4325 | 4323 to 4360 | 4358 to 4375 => -3.7 angstroms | 0.552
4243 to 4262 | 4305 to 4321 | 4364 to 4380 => 1.0 angstroms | 0.546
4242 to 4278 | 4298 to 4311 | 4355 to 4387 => 2.8 angstroms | 0.543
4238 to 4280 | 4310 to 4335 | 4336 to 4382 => -1.2 angstroms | 0.564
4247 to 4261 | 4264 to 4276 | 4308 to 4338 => 0.2 angstroms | 0.528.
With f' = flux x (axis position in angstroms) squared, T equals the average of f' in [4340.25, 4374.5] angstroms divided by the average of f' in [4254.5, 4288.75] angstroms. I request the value 1.1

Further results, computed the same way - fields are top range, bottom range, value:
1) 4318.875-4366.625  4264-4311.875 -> 1.25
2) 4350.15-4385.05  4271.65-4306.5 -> 1.21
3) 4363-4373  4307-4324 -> 1.11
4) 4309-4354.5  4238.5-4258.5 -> 1.16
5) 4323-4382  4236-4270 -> 1.17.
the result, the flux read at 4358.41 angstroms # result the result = 0.608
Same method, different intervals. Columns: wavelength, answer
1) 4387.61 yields 0.555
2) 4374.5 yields 0.527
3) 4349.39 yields 0.635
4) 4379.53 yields 0.617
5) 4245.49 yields 0.533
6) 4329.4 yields 0.686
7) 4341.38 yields 0.511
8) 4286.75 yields 0.513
